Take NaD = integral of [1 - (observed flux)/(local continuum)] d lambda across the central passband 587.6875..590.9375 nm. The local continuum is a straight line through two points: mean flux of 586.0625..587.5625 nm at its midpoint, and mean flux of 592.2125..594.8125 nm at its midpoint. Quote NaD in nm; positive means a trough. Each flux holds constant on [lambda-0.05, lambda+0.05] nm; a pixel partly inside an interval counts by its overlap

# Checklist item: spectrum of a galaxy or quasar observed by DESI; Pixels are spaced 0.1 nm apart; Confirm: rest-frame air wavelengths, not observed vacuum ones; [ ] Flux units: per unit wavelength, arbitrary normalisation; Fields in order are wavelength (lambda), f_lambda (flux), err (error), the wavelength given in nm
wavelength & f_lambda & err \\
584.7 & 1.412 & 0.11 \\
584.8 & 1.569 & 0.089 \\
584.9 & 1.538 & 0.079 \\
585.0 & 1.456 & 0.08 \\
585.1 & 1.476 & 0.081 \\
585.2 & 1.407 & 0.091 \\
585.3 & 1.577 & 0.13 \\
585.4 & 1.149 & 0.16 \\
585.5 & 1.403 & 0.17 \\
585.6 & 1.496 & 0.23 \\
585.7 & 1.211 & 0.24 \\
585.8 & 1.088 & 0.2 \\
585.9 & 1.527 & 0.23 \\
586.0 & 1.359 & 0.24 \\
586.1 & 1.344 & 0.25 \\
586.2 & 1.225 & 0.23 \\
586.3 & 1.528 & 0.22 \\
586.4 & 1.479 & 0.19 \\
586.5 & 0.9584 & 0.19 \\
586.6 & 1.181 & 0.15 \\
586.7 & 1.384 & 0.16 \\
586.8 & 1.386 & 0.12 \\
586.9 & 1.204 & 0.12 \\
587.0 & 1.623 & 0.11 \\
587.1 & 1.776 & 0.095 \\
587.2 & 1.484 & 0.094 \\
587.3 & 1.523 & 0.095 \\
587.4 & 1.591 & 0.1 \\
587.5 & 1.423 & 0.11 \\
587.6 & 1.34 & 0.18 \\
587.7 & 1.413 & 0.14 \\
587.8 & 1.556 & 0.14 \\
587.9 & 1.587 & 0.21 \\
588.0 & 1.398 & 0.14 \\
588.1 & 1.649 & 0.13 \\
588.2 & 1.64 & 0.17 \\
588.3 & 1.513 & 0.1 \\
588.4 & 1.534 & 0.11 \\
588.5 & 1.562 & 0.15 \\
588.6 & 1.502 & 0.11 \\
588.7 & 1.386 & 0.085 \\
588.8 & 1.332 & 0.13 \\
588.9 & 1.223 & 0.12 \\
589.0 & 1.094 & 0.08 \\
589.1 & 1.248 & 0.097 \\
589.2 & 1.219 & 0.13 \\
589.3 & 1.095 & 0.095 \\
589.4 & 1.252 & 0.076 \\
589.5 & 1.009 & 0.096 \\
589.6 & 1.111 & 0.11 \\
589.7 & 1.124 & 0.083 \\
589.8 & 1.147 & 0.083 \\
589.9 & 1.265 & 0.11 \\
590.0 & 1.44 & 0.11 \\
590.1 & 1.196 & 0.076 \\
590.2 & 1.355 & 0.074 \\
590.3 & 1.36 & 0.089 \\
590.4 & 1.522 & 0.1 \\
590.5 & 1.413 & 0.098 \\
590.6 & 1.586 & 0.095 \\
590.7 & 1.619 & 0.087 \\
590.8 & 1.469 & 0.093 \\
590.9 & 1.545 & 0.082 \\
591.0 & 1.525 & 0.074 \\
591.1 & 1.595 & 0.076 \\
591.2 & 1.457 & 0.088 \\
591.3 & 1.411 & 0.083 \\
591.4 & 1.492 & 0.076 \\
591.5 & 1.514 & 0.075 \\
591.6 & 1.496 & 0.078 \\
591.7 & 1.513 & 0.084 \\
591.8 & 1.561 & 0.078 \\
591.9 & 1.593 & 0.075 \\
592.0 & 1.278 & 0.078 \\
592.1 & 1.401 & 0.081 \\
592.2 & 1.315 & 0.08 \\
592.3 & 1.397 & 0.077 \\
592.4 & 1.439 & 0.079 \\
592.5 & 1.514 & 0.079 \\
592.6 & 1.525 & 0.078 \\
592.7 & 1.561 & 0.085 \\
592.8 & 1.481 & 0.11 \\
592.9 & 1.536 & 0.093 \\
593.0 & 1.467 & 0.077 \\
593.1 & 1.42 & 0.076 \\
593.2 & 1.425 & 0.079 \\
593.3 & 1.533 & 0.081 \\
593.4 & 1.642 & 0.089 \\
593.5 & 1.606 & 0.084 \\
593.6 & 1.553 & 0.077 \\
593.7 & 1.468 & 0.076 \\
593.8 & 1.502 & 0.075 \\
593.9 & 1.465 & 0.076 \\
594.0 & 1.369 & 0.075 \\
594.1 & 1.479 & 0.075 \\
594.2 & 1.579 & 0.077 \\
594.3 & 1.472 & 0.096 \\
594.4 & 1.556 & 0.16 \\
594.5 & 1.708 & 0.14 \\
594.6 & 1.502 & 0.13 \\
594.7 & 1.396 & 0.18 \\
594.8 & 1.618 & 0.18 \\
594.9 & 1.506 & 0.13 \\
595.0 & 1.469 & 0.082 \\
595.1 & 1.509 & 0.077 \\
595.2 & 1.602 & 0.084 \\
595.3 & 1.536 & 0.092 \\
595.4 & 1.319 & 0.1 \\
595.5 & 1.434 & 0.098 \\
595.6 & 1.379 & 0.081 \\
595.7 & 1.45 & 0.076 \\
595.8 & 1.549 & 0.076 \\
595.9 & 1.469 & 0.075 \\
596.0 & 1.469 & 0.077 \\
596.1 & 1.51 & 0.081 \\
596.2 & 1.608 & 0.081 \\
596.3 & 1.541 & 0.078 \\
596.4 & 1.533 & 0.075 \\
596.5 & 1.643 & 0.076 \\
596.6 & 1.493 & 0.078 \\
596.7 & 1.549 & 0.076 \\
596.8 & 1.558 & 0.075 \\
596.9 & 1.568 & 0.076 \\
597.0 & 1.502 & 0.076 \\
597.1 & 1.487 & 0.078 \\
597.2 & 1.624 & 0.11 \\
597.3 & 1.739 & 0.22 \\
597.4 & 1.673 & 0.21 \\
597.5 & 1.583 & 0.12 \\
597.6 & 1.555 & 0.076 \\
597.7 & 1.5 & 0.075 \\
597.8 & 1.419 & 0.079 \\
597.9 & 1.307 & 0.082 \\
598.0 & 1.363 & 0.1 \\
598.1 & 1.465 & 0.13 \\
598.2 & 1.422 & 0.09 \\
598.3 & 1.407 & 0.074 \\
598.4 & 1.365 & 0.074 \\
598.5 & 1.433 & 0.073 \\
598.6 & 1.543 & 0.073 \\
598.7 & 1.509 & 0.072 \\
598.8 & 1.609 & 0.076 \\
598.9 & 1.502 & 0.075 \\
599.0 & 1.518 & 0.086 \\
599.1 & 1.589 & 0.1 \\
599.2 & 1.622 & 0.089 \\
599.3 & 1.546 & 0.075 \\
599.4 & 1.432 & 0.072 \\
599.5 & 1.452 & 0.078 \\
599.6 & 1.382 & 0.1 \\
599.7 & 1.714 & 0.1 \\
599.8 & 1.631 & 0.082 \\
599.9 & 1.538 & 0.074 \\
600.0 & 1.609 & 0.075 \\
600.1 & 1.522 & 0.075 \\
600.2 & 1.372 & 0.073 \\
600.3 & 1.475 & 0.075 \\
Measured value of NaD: 0.16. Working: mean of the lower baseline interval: 1.41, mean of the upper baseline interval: 1.5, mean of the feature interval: 1.37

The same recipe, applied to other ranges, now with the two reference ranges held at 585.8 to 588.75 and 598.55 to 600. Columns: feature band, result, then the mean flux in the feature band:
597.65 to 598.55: 0.07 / 1.41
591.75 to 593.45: 0.02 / 1.48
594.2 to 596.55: 0.00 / 1.51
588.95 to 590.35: 0.25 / 1.21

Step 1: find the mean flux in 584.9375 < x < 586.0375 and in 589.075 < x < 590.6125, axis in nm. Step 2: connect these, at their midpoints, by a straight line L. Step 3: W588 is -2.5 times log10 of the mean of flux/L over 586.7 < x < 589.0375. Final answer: -0.12 mag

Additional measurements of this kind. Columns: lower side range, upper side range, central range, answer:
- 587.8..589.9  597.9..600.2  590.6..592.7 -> -0.08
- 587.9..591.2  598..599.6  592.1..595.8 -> -0.05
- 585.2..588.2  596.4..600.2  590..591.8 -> -0.02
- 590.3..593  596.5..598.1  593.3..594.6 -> -0.02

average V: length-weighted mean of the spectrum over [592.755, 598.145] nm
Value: 1.51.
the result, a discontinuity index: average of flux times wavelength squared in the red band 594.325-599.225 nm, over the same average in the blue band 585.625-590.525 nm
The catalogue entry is 1.1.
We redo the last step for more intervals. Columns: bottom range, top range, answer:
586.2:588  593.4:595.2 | 1.09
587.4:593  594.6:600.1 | 1.10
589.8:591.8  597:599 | 1.06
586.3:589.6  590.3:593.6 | 1.09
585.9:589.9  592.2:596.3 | 1.12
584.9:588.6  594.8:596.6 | 1.08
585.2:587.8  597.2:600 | 1.14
